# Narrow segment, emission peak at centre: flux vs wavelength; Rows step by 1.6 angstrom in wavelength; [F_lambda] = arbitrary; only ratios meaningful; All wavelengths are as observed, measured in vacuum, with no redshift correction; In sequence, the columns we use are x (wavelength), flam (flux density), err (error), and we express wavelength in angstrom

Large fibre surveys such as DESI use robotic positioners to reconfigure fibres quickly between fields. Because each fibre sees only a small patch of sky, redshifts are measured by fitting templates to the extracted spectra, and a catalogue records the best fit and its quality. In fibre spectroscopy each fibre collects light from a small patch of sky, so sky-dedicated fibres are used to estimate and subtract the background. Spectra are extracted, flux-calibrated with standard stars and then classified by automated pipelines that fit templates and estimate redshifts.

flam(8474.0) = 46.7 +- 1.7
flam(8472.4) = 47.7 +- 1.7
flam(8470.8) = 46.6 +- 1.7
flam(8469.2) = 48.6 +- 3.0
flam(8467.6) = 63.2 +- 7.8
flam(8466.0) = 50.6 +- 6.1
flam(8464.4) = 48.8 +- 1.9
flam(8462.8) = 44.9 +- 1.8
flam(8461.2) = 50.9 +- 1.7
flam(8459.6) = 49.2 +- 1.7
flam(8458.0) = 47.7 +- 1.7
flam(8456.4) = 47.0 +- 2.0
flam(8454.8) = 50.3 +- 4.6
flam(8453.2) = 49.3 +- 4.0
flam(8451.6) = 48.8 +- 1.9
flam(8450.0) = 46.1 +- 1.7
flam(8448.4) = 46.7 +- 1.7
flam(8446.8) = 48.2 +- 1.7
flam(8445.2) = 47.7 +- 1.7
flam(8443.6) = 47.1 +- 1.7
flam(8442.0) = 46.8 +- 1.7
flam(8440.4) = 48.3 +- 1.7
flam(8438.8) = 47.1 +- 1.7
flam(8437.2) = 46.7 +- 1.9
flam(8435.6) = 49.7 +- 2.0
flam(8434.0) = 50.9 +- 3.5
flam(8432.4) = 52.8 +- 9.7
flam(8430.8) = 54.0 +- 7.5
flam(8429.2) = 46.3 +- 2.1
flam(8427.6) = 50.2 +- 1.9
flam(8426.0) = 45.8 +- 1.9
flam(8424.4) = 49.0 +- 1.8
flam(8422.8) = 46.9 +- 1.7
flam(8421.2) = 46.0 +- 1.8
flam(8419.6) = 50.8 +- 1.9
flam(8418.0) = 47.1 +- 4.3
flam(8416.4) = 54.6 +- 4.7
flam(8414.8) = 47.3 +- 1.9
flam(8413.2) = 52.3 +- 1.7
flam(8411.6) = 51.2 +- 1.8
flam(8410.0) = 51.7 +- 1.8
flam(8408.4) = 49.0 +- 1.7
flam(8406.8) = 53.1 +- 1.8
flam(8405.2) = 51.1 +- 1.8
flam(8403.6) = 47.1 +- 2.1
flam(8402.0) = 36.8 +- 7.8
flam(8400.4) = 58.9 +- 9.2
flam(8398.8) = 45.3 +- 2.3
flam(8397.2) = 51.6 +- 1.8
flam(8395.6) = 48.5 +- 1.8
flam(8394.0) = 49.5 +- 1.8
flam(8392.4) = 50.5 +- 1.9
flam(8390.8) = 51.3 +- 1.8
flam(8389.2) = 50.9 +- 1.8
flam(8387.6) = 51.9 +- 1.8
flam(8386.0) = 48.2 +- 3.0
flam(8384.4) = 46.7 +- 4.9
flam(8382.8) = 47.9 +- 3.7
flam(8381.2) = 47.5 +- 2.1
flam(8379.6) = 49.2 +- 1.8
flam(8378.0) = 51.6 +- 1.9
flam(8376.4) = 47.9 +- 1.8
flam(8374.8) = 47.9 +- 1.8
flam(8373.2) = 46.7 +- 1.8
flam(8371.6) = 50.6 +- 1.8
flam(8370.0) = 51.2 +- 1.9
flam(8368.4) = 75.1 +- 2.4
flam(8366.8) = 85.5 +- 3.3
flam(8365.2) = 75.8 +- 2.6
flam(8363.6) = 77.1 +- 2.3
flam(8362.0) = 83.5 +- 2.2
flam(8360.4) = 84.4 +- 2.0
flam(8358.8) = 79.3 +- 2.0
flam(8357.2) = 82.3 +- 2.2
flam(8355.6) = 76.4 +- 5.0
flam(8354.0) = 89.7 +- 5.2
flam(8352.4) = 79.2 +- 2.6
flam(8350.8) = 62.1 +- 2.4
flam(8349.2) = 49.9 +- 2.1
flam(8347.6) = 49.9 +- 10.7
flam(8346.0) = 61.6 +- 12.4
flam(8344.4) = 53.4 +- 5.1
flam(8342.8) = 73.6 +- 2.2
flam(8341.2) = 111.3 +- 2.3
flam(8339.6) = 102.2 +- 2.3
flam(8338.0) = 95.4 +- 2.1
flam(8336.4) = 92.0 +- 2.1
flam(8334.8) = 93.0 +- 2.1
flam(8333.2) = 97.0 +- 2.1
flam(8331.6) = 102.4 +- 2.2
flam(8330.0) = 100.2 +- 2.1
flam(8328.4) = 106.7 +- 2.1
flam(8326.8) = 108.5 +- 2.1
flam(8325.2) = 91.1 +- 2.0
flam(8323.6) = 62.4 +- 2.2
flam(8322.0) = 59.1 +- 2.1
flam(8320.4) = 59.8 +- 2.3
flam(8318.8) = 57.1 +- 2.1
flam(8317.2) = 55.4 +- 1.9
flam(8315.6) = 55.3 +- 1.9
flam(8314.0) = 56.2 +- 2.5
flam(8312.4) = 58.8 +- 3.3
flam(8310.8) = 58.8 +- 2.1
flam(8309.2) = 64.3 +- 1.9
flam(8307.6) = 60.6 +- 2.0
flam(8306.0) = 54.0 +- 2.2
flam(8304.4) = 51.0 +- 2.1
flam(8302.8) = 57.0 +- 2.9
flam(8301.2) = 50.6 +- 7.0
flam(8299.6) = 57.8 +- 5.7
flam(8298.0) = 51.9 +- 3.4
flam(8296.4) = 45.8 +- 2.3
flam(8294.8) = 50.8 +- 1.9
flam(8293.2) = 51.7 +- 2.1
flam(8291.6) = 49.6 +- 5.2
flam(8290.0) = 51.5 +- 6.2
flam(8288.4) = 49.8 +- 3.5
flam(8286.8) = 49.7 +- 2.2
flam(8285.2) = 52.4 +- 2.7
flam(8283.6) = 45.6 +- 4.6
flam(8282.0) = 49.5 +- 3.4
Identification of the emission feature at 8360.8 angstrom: [N II] 6583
